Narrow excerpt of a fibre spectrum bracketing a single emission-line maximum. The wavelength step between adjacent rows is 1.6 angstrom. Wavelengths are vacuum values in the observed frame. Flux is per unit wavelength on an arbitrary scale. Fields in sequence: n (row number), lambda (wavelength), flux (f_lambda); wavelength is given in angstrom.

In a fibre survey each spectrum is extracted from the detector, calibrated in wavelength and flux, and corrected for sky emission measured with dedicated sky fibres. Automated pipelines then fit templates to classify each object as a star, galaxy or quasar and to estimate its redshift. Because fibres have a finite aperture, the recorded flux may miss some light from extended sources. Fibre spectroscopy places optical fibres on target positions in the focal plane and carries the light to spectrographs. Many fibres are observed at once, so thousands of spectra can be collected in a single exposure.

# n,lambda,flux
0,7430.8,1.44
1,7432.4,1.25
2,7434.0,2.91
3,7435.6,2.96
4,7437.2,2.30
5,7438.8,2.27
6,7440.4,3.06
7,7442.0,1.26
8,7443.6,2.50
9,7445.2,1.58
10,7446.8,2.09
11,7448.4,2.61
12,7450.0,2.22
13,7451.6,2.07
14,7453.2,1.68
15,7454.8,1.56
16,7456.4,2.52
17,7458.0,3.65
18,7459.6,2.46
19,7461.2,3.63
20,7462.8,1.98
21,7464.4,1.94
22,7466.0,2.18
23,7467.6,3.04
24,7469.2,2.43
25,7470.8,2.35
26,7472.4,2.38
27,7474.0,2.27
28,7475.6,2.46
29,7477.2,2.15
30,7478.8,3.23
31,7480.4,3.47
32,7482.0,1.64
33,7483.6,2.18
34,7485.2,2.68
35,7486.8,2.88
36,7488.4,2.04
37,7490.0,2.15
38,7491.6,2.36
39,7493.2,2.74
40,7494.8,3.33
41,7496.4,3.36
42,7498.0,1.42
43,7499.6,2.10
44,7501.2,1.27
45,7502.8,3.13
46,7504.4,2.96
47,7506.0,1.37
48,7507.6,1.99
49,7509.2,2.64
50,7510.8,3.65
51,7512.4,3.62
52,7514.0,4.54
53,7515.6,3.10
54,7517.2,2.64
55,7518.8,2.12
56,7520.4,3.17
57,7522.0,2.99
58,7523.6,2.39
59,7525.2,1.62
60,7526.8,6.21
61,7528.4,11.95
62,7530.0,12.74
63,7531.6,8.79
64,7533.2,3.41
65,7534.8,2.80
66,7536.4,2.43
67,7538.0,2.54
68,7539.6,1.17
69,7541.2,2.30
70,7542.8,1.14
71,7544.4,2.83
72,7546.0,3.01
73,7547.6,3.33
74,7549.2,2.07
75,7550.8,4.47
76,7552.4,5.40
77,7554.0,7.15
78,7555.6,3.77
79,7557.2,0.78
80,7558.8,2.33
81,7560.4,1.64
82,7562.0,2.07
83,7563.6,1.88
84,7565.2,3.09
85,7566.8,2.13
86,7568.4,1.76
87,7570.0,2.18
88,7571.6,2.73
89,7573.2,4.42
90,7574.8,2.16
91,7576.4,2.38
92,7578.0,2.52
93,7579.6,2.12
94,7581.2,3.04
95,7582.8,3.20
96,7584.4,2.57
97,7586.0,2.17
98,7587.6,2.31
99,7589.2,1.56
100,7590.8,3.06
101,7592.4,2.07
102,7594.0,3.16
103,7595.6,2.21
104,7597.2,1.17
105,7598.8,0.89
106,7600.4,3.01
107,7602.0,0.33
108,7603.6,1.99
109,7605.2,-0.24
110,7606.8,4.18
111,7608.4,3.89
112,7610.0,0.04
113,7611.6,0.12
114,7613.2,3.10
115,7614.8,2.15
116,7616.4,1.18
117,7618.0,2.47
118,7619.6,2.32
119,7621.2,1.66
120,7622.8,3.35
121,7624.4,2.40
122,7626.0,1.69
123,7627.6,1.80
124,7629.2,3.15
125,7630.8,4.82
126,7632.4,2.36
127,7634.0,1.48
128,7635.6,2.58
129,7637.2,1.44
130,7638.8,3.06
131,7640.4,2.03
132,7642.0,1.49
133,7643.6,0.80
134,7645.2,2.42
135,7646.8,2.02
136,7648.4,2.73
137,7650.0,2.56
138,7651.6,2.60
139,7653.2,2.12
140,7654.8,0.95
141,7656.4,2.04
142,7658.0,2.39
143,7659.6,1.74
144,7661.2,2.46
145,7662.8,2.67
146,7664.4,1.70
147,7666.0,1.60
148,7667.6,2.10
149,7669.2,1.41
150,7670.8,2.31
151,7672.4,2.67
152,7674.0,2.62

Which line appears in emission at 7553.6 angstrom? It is [N II] 6583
